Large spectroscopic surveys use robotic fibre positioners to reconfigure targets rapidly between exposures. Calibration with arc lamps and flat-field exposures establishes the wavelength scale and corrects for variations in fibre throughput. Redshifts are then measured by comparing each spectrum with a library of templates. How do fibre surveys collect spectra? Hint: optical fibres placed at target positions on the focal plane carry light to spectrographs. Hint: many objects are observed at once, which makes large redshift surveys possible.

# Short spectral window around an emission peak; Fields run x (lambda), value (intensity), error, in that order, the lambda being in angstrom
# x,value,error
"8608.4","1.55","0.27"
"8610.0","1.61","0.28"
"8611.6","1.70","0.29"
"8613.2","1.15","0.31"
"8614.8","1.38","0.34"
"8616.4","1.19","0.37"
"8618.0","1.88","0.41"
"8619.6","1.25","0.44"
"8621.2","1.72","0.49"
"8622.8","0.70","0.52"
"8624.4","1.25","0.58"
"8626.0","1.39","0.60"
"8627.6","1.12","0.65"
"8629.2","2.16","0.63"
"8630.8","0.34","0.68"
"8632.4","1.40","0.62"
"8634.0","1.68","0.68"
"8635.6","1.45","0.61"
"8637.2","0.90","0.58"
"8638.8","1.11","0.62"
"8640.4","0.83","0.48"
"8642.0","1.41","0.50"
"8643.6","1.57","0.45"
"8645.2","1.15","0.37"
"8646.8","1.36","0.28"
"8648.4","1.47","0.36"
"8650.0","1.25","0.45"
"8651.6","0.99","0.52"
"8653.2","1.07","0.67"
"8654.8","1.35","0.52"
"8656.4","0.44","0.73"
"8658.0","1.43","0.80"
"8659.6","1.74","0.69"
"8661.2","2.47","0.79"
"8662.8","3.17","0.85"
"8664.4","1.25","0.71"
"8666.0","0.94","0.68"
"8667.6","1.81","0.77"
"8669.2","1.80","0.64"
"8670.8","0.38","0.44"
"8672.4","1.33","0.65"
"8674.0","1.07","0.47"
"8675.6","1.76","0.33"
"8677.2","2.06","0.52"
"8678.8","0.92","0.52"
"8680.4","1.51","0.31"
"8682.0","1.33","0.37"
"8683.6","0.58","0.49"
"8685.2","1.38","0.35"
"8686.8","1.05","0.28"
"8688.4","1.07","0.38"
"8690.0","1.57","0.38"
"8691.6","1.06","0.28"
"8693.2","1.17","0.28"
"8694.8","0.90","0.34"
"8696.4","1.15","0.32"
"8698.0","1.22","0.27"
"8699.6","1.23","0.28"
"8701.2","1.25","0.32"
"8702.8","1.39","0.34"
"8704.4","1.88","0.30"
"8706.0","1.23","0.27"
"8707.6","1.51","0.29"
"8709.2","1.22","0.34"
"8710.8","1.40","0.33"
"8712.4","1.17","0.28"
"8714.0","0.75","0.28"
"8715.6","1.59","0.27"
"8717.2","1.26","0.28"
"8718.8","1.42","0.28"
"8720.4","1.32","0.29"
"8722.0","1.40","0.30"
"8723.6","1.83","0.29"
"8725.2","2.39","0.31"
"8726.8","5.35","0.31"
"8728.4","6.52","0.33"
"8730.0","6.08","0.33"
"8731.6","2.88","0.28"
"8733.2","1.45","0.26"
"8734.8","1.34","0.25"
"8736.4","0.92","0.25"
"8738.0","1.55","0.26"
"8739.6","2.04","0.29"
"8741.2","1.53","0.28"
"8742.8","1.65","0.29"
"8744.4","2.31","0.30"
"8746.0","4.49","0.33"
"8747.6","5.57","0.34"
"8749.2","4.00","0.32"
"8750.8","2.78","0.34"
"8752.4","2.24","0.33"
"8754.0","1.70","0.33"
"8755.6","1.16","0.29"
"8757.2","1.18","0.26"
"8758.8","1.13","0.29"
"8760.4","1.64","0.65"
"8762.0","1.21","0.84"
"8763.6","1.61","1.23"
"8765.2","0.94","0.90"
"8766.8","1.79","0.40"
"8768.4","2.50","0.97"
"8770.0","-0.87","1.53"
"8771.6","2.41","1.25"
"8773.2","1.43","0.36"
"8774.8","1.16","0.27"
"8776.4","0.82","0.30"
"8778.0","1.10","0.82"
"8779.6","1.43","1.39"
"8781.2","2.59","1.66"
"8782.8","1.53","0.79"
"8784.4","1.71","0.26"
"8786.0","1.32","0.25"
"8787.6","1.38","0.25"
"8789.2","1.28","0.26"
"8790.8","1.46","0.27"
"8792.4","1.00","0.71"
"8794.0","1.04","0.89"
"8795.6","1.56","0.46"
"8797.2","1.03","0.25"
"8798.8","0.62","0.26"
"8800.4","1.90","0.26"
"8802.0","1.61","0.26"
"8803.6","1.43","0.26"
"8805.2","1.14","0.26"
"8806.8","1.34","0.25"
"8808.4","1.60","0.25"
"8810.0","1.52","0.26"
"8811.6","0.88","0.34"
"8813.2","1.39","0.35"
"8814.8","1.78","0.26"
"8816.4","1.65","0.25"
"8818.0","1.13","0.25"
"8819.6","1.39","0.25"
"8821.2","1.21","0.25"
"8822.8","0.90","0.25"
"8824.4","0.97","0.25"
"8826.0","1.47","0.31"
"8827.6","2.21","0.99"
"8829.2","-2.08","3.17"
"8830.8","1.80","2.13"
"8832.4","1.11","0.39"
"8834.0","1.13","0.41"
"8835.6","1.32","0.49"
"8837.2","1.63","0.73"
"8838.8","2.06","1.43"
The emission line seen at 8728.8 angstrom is [S II]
